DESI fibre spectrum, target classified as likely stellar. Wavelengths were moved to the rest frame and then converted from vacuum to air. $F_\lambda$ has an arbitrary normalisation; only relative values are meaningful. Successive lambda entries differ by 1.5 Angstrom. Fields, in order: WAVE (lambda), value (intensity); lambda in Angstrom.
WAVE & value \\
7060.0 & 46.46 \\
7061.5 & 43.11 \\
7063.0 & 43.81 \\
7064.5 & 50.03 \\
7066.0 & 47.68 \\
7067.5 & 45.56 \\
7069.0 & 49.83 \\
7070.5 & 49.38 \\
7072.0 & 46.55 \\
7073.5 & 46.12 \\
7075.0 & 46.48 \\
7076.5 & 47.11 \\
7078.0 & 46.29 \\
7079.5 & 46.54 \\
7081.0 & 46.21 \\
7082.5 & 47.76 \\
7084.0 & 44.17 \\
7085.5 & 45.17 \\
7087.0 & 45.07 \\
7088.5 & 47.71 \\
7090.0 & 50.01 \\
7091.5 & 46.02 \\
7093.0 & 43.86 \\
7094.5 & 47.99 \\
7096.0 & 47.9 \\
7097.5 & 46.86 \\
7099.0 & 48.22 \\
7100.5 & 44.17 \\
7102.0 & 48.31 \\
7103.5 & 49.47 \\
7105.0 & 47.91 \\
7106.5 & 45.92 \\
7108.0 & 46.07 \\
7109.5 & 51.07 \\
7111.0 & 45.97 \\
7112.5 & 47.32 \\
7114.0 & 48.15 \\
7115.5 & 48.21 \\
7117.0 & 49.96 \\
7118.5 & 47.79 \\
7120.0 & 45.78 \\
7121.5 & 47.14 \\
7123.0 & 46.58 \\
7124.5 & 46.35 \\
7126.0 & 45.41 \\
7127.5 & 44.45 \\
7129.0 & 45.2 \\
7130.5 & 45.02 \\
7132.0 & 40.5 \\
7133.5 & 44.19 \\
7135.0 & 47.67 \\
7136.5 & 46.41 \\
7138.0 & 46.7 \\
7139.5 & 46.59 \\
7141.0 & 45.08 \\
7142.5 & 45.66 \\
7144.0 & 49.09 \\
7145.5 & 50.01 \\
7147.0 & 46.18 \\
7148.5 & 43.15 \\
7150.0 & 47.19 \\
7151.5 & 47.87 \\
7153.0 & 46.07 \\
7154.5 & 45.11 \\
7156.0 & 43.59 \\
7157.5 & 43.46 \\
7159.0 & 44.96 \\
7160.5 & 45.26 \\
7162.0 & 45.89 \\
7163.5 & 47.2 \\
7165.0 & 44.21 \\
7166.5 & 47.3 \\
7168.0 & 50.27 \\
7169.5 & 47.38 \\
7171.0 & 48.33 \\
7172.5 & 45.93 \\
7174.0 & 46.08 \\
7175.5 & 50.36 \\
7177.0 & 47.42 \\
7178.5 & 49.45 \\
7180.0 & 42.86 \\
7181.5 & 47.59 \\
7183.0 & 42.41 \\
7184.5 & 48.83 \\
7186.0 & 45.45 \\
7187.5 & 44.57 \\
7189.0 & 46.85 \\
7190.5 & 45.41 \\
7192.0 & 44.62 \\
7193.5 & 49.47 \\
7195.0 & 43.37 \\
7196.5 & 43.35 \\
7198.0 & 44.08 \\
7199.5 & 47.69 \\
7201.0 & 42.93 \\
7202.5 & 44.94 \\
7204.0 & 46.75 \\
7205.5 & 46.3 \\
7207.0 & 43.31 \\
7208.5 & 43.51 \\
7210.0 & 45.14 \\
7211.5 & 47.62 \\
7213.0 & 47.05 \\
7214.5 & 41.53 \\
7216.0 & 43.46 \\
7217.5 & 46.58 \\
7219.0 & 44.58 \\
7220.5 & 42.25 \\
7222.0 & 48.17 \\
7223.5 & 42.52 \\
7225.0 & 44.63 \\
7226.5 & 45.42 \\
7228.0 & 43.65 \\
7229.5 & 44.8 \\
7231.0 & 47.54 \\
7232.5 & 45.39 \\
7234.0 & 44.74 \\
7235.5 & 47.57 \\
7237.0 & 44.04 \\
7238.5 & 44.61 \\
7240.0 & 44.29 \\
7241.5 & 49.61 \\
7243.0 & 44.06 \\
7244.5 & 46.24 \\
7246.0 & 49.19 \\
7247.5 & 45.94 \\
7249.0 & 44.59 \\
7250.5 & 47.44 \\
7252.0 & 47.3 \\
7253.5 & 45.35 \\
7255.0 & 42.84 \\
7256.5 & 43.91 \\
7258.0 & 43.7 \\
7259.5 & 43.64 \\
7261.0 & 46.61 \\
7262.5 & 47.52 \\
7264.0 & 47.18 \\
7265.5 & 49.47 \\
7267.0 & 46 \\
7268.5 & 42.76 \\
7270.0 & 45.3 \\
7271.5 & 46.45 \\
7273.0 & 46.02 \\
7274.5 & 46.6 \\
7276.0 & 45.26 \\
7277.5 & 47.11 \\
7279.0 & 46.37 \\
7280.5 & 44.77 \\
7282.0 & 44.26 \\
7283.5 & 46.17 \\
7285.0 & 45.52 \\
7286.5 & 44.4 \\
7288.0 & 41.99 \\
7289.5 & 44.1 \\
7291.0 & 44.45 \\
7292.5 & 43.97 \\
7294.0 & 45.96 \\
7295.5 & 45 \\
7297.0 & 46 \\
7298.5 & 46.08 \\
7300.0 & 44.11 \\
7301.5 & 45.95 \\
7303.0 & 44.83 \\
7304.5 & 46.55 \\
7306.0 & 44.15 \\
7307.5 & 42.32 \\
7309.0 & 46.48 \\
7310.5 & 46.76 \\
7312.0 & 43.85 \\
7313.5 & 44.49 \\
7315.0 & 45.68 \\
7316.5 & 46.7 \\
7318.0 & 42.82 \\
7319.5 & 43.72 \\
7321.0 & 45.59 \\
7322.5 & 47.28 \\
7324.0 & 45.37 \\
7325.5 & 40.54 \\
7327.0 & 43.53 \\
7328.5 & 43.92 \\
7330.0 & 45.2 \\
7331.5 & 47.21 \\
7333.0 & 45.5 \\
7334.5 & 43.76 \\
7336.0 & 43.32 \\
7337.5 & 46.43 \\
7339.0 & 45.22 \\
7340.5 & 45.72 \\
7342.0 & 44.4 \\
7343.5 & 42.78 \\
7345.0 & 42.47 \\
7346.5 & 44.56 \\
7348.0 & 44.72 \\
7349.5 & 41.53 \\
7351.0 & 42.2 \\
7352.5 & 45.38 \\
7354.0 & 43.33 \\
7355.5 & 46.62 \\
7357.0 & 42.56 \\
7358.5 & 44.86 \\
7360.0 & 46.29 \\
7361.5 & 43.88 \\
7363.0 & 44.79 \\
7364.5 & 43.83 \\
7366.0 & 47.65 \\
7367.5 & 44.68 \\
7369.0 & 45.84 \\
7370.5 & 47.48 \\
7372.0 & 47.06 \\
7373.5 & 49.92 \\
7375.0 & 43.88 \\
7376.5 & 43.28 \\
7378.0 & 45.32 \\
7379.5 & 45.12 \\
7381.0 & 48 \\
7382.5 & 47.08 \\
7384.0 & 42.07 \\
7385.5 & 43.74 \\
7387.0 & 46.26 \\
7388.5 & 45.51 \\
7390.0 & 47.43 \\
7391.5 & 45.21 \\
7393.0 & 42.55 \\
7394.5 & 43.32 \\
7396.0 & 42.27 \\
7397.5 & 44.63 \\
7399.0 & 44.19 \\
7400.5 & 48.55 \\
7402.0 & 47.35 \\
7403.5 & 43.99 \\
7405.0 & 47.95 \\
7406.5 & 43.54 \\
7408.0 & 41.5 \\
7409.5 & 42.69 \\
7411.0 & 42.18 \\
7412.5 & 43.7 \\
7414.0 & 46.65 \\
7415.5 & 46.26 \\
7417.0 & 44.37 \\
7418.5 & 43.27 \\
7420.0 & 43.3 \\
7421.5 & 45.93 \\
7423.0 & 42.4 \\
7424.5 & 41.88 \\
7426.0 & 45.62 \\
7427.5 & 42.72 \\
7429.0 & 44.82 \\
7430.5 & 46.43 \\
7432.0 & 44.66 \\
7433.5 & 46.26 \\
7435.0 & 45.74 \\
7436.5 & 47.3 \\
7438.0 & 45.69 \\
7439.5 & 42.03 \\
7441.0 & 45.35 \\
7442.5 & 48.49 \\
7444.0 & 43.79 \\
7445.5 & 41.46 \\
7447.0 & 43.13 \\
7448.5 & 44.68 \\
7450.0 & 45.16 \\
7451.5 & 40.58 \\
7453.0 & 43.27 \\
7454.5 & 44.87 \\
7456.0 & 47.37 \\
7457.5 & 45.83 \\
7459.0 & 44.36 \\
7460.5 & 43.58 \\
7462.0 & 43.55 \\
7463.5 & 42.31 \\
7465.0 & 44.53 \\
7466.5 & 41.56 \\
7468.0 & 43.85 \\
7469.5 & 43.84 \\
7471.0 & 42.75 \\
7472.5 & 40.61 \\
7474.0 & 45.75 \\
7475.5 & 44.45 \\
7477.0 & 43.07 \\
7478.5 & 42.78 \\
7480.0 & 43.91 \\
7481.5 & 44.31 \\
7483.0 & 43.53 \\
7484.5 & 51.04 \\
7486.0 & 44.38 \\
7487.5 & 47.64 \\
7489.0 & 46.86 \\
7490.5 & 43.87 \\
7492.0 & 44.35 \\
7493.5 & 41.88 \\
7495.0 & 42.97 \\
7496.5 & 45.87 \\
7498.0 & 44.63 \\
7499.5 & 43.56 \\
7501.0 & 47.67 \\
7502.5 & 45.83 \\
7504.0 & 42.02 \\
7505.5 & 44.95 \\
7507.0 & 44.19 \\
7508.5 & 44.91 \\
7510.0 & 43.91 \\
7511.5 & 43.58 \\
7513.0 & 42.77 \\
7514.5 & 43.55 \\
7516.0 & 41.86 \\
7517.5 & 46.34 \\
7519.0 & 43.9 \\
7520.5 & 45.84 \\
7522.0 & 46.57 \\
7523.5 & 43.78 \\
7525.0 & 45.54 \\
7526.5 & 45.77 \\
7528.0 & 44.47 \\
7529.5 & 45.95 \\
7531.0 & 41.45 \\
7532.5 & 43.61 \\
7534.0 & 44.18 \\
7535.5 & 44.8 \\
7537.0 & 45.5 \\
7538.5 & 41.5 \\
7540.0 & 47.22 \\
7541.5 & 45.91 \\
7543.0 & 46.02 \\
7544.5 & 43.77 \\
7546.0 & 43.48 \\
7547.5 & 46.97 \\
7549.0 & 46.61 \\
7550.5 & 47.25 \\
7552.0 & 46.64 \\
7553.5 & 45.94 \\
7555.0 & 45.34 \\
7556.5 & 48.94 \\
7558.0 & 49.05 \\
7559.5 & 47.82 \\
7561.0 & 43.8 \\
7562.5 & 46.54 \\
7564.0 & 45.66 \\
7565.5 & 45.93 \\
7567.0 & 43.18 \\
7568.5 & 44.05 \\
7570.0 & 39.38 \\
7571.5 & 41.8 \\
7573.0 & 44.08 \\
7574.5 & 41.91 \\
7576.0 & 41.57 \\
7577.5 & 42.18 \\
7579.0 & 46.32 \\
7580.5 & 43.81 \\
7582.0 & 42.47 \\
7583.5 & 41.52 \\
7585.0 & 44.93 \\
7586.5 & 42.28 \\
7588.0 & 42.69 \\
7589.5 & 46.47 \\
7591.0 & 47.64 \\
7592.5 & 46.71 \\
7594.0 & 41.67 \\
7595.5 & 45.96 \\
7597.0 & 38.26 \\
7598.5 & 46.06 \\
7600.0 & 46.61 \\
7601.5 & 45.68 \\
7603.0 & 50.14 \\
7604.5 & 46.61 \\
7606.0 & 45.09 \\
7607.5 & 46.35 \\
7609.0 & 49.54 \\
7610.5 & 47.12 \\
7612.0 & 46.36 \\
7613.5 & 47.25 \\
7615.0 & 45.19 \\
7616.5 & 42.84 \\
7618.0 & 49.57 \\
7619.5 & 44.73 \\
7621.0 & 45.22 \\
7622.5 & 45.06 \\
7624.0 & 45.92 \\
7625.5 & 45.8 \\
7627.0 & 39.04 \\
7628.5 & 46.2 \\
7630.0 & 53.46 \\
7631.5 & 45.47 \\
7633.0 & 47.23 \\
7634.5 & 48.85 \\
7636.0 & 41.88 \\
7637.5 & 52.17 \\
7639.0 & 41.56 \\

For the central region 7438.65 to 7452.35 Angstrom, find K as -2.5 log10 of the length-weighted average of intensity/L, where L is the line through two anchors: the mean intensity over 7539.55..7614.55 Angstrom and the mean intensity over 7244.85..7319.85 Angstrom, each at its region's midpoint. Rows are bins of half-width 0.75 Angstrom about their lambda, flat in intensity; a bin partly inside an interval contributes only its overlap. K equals 0.03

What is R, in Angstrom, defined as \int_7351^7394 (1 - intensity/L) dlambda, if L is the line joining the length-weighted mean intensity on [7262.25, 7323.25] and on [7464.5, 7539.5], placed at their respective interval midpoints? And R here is -0.30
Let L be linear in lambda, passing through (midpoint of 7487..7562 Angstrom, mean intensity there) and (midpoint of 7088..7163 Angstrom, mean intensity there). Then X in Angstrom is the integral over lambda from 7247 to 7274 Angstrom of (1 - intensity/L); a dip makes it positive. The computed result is 0.2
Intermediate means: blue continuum 46.5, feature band 45.7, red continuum 45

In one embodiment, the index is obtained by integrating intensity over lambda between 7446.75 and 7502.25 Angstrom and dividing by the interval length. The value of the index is 44.3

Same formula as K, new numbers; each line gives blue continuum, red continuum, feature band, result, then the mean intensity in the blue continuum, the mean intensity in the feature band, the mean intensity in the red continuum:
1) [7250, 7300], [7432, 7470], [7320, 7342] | 0.005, 45.4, 44.9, 44.4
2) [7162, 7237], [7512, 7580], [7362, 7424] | 0.005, 45.7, 45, 44.8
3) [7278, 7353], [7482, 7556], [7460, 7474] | 0.044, 44.7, 43.1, 44.9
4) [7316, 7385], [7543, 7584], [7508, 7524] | 0.011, 44.8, 44.3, 44.7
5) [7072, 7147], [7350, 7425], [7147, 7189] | 0.001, 46.7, 46.2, 44.8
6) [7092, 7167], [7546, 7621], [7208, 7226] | 0.033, 46.4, 44.8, 45.2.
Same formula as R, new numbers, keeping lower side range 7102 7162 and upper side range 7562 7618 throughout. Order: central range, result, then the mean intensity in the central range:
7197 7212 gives 0.3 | 45.2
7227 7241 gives 0.2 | 45.3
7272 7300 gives 0.4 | 45.2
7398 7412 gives 0.2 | 44.6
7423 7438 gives 0.1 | 44.9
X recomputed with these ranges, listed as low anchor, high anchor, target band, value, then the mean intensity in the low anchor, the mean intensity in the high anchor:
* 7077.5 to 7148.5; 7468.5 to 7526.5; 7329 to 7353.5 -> 0.5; 46.6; 44.5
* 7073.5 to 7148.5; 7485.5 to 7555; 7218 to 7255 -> 0.4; 46.6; 44.8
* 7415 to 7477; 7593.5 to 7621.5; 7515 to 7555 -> 0.1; 44.2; 45.8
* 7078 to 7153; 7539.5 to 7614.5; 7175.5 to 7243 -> 1.4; 46.6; 45.2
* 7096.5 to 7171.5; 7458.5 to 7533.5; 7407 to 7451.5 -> 0.4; 46.5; 44.3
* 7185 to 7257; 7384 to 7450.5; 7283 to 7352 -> 0.5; 45.3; 44.6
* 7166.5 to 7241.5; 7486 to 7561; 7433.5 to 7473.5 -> 0.9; 45.7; 45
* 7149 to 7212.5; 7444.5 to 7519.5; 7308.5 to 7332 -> 0.1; 46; 44.2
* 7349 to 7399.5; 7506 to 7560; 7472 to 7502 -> 0.2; 45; 45.1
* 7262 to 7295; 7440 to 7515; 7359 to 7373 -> -0.3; 45.5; 44.3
